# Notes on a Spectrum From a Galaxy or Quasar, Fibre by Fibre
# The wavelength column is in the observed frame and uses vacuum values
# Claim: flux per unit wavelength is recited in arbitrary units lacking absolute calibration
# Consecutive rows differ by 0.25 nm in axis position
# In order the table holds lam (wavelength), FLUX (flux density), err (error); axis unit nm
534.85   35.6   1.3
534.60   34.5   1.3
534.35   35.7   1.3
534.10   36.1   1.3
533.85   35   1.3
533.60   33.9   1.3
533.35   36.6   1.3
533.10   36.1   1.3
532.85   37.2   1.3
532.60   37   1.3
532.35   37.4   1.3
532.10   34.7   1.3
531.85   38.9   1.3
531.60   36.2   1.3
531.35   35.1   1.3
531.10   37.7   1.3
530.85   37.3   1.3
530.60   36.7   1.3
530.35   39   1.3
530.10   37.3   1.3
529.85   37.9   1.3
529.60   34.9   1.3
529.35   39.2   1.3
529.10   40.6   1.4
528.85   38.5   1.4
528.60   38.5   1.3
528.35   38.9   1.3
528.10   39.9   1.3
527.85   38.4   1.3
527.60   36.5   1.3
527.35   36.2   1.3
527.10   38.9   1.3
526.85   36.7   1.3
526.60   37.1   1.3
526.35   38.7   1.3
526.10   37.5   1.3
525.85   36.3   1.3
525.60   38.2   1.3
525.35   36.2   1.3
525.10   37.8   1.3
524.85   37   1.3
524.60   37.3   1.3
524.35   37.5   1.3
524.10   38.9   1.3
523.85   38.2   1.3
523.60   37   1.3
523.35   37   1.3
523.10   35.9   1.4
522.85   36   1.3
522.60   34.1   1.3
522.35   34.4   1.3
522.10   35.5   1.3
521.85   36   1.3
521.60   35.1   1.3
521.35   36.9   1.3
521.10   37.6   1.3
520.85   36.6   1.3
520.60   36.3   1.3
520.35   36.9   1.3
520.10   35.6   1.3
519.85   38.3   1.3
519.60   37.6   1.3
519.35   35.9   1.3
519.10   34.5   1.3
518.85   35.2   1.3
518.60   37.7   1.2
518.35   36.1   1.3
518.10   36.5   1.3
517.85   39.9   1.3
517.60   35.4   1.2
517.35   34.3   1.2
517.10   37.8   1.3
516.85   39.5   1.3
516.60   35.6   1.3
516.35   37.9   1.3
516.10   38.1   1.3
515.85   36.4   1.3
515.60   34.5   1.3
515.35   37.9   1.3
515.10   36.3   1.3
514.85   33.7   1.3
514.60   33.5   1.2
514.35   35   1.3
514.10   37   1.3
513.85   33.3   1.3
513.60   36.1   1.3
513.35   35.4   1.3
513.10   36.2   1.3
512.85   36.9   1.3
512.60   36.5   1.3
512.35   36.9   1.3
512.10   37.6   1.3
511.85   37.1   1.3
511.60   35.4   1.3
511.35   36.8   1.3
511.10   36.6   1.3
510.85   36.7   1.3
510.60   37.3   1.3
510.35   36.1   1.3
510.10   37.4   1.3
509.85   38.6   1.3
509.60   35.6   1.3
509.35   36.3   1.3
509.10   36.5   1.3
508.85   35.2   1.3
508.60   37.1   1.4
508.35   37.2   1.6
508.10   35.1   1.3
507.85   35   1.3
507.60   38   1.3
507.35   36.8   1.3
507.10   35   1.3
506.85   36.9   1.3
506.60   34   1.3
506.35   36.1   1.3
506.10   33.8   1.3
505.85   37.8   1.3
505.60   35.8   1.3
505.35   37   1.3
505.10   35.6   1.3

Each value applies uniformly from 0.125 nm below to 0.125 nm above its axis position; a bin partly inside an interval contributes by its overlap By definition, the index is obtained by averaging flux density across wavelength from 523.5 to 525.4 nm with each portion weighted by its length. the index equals 37.5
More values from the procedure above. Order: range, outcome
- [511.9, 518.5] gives 36.3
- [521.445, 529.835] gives 37.2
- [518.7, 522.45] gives 36.2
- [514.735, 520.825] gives 36.6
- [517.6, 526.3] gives 36.7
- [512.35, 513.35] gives 36.4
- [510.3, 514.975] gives 36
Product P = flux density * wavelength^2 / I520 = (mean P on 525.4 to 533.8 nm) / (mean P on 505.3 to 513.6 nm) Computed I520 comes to 1.1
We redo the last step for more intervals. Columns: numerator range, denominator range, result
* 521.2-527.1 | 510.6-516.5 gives 1.06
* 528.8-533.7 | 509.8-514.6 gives 1.10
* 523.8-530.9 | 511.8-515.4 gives 1.11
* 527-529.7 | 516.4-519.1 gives 1.08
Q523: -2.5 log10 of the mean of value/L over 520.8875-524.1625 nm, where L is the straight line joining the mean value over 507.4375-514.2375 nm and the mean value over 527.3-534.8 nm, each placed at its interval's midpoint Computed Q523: 0.01 mag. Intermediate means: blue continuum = 36.4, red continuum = 37.1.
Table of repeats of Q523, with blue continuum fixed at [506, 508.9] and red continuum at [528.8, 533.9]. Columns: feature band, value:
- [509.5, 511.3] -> -0.03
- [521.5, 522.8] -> 0.05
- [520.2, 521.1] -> -0.01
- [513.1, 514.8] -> 0.03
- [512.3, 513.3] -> -0.01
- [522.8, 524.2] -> -0.02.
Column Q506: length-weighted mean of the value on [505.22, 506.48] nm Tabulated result 36.1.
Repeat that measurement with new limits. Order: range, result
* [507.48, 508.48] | 36.3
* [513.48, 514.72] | 35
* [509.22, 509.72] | 36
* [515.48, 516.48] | 36.7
